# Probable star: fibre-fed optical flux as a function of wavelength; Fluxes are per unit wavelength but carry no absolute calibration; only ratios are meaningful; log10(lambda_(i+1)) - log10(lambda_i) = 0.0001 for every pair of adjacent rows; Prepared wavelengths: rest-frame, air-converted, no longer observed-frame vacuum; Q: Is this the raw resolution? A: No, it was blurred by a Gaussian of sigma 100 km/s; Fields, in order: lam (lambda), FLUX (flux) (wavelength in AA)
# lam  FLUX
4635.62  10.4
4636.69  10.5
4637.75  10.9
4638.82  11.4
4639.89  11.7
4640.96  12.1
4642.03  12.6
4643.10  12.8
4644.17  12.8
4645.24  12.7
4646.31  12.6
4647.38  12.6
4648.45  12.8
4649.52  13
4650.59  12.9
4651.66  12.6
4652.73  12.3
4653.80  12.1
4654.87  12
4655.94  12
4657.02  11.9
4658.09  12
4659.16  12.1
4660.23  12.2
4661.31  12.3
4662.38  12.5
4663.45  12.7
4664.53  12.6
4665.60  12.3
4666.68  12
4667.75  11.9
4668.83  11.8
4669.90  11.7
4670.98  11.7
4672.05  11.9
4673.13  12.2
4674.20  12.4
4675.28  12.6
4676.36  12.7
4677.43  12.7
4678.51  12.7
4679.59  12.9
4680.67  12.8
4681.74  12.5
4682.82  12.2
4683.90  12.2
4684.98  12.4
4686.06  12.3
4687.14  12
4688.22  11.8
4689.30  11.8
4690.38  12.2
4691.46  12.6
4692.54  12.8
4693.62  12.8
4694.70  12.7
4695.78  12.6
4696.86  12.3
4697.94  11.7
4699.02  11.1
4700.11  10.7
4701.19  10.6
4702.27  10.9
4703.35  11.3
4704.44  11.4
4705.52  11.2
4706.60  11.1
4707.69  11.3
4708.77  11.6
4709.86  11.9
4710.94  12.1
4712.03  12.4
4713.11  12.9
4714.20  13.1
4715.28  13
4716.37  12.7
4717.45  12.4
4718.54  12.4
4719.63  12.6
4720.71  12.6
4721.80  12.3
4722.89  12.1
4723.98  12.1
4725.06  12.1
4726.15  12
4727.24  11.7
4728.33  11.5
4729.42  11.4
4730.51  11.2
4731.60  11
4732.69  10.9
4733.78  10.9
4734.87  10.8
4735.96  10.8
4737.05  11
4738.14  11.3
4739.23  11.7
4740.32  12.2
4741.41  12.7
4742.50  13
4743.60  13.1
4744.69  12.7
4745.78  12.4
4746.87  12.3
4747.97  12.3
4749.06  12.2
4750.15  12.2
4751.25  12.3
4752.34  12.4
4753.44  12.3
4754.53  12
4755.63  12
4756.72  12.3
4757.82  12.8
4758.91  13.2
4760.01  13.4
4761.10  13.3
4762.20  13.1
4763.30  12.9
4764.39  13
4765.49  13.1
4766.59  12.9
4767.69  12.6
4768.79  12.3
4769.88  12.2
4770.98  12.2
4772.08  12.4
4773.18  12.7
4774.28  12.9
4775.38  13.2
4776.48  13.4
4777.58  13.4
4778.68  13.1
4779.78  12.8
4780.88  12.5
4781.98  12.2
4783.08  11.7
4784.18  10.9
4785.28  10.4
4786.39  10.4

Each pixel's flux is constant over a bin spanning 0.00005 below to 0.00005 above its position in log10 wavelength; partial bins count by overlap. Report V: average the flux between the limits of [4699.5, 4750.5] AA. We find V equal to 11.9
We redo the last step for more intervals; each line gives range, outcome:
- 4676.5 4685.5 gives 12.6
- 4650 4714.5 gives 12.1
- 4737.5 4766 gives 12.5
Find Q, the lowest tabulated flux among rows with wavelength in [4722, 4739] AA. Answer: 10.8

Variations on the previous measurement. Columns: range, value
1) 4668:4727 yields 10.6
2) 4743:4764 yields 12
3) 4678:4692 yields 11.8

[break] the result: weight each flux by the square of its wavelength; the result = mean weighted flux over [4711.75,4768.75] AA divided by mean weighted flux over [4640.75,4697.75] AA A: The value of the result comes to 1.0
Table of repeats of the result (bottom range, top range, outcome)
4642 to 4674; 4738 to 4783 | 1.07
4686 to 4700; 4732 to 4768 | 1.04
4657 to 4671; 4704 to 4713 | 0.98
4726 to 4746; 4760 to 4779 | 1.12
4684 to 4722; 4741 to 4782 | 1.08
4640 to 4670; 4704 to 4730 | 1.00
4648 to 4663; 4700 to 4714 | 0.96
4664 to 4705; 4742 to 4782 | 1.08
